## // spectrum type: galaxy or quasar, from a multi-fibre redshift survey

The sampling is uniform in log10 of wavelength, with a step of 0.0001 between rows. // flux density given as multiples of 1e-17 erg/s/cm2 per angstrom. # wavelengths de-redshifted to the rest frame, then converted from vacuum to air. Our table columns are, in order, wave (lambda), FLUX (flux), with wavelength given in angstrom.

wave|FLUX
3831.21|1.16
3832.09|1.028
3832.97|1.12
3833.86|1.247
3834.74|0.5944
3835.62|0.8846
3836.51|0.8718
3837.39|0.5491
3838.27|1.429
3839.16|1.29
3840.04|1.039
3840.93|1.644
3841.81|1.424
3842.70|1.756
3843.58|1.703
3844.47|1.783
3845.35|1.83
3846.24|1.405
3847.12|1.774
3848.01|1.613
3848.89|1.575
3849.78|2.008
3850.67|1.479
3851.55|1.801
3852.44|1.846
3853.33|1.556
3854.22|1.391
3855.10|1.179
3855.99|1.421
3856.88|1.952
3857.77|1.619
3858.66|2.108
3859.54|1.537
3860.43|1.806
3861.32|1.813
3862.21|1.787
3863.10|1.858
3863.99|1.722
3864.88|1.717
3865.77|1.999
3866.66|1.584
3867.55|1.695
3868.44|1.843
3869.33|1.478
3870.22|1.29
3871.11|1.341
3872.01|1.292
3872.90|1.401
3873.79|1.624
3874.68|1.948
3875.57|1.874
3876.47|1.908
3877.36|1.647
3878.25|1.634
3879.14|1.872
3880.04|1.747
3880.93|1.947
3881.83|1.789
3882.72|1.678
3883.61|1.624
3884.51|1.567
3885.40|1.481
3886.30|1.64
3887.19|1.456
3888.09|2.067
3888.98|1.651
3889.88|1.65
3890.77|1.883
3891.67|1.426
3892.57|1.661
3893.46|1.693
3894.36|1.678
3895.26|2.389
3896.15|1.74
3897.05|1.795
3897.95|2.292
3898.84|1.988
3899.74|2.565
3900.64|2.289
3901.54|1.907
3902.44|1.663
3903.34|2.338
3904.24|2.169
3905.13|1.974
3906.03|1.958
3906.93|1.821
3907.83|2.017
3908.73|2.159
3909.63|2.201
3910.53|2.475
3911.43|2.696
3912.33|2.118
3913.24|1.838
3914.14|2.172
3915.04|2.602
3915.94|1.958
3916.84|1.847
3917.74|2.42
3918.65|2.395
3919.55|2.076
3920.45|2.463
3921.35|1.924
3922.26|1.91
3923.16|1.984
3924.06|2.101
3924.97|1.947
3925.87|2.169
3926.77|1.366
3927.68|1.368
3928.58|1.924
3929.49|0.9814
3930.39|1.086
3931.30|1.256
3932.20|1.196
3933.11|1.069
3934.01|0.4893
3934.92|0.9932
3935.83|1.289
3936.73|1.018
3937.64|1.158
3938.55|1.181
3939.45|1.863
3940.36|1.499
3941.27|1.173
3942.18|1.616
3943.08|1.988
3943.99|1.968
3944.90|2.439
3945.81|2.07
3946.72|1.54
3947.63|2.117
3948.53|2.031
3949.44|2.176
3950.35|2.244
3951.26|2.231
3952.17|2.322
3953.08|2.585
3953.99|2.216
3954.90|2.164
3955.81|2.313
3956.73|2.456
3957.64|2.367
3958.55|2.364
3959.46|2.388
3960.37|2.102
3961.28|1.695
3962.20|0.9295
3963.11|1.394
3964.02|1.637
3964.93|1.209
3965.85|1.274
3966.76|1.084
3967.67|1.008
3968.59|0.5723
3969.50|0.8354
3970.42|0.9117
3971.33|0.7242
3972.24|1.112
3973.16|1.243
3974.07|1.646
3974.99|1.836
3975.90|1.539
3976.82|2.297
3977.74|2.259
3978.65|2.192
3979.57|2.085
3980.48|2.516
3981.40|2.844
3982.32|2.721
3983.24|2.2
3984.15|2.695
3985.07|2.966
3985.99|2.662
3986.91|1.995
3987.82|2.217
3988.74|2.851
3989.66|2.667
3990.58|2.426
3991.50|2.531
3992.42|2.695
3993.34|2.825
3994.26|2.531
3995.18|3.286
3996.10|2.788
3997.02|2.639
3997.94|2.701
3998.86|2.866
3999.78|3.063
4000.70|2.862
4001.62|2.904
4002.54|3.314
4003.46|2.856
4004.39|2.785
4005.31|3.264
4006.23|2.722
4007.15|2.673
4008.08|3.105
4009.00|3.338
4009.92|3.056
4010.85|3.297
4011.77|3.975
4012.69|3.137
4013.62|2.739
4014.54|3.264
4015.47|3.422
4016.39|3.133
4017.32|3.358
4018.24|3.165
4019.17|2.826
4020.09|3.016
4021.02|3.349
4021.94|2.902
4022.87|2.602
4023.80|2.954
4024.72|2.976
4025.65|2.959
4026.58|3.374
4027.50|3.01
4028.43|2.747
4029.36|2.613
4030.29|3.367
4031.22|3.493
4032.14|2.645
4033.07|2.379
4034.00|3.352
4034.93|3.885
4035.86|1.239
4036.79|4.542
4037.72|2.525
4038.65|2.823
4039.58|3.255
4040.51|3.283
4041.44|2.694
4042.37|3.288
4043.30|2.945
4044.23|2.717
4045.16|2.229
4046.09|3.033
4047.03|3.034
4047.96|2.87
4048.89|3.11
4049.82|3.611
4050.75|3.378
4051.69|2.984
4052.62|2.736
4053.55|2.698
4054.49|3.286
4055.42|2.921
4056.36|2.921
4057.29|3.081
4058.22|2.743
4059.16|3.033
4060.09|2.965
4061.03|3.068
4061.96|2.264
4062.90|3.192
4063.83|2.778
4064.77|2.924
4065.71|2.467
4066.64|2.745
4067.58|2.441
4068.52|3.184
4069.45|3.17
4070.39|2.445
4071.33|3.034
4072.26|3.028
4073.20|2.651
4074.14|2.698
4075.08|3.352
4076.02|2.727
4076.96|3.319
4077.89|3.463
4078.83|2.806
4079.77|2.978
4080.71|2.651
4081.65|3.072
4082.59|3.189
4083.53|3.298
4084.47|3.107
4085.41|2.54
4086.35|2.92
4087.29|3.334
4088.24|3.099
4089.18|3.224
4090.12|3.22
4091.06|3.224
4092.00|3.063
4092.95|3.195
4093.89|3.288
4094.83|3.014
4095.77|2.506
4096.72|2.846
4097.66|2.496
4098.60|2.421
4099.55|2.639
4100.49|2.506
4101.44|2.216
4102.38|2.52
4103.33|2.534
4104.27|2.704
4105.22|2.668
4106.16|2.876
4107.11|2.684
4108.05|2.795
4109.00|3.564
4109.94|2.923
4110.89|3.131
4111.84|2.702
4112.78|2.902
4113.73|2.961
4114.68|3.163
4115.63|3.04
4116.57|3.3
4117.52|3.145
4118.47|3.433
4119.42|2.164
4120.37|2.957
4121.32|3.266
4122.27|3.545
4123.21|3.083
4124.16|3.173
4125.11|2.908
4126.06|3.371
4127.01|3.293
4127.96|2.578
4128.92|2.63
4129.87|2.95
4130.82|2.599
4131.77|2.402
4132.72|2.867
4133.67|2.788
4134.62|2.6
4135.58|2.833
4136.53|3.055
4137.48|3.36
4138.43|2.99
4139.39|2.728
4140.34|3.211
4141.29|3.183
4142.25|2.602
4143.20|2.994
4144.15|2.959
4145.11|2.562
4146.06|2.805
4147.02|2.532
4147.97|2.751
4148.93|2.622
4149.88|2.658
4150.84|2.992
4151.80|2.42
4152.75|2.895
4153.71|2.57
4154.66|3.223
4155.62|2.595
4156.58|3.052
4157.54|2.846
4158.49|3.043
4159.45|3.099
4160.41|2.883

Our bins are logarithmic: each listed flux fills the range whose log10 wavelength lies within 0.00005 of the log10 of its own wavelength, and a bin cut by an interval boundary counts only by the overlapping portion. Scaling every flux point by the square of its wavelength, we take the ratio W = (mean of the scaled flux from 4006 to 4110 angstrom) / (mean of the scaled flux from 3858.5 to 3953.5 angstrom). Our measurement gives 1.8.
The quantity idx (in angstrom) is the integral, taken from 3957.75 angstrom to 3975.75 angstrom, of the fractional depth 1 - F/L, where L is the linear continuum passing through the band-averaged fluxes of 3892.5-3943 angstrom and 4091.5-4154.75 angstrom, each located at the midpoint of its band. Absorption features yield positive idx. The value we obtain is 5.9 angstrom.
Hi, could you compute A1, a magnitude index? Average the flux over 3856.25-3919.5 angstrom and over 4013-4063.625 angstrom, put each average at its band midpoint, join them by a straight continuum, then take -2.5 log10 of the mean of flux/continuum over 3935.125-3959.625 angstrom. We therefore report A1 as 0.20 mag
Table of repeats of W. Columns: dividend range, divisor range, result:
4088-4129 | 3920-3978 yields 1.91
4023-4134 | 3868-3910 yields 1.79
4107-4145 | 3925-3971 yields 1.99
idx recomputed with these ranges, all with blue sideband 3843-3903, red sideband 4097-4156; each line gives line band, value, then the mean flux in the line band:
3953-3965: 0.67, 1.99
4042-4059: -3.08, 2.98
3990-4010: -4.99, 2.87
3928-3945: 5.57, 1.36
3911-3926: -1.70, 2.15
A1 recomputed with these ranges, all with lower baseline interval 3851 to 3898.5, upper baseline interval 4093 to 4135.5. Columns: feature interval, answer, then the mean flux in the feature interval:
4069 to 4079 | -0.12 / 2.98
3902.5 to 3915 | -0.15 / 2.15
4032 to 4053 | -0.18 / 2.99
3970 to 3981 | 0.28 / 1.71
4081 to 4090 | -0.13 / 3.08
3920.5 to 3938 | 0.32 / 1.46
